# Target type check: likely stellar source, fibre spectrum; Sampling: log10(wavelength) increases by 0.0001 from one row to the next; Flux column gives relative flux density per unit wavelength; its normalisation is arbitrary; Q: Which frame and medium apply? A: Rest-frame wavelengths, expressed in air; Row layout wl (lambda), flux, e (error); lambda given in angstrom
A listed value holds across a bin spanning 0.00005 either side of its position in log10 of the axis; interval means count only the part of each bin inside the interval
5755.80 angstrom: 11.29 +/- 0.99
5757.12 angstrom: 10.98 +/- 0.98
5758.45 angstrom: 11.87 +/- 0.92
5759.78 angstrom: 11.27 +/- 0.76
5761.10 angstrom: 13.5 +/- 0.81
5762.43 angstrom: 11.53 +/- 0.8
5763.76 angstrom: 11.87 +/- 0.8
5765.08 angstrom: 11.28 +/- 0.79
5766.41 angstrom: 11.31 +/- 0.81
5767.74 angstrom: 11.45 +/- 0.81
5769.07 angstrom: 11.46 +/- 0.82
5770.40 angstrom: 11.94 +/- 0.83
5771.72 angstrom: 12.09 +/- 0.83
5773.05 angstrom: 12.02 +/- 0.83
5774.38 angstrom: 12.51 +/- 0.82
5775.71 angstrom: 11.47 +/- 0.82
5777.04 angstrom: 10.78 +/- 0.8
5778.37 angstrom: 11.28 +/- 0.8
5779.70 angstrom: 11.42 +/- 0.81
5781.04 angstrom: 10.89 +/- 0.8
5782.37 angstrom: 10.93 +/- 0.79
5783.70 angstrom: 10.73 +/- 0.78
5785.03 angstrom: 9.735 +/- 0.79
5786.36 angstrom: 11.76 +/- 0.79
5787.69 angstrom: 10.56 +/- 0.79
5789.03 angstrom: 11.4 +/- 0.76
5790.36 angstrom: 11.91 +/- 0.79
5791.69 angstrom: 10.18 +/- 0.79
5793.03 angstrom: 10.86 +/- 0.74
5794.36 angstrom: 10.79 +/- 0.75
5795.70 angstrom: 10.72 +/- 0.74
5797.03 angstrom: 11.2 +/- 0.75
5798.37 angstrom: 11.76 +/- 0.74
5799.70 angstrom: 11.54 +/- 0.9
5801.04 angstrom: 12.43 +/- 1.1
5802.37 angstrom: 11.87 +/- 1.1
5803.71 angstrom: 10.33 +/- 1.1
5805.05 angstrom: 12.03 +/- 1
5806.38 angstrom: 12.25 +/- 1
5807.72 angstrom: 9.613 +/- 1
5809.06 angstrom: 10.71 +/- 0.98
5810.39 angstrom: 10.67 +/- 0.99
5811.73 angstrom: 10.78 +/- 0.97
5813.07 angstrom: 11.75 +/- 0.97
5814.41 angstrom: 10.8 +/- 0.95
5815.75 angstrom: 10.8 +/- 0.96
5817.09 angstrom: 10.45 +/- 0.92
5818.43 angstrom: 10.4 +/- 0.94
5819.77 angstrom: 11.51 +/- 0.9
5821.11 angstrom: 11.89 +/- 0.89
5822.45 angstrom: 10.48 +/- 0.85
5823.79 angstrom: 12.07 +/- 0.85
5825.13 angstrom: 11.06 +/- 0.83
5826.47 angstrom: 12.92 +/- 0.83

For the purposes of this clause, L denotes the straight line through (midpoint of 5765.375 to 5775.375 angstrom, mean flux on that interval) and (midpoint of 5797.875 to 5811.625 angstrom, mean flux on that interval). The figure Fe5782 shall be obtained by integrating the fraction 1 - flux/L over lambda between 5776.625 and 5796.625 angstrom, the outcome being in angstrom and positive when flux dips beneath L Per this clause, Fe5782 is 1.1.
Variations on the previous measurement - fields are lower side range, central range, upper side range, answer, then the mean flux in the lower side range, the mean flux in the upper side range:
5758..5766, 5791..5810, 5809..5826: 0.26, 11.9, 11.1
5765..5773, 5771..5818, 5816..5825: 0.88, 11.6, 11.1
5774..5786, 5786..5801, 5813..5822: -0.20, 11.1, 11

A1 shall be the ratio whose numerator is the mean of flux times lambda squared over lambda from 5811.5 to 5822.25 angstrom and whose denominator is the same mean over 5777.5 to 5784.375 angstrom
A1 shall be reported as 1.01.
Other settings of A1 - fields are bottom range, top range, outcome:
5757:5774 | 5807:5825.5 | 0.94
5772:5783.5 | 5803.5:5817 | 0.97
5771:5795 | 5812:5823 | 1.00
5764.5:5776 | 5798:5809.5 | 0.98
